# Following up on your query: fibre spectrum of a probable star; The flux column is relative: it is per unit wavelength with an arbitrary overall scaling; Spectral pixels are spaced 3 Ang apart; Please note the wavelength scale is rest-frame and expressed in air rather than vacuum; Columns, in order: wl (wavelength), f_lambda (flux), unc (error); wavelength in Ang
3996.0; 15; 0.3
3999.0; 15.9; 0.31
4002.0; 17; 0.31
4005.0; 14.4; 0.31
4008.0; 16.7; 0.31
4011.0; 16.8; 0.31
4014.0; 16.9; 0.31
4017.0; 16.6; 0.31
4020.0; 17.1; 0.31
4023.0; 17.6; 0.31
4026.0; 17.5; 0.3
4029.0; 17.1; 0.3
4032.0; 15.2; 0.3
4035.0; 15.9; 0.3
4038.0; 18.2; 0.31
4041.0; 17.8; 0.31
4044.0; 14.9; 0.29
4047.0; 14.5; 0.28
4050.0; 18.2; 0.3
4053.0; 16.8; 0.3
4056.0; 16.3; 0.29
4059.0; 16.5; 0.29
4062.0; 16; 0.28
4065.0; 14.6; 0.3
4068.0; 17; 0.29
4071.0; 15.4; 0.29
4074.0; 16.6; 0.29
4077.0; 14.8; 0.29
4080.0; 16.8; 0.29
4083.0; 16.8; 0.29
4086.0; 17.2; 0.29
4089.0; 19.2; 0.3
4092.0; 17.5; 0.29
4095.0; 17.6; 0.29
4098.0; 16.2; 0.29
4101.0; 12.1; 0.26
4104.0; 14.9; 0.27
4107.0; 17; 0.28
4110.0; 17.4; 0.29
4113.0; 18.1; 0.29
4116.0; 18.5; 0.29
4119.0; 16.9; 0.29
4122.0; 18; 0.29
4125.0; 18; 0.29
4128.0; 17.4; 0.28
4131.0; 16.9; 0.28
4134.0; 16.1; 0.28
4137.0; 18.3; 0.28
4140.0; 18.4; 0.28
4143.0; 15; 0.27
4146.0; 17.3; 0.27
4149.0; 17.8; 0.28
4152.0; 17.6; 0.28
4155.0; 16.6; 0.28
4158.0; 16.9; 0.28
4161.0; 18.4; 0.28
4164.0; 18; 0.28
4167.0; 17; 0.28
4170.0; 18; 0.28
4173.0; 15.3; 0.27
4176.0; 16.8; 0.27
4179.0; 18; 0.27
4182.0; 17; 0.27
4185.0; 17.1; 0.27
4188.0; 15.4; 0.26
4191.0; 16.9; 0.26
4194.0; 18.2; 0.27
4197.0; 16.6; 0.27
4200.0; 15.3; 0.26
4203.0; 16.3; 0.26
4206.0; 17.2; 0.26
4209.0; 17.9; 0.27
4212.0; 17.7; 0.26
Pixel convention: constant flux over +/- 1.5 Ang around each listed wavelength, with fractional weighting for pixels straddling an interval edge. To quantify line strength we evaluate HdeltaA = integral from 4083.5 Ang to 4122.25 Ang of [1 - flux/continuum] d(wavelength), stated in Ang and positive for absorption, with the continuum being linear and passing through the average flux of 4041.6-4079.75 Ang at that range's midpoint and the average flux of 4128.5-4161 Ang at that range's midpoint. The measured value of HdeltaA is -0.77 Ang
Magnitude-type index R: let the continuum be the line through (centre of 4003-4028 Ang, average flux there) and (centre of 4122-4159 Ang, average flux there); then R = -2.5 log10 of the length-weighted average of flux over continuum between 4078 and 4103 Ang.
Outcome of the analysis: 0.027 mag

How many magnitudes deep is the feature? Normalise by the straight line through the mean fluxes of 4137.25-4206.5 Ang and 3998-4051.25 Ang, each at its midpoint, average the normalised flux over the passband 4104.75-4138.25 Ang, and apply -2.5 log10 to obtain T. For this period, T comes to -0.04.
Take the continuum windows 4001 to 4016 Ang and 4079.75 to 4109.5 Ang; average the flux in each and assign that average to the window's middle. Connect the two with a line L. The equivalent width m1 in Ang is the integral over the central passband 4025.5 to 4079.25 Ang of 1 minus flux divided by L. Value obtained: 0.6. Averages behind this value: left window 16.3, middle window 16.3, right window 16.5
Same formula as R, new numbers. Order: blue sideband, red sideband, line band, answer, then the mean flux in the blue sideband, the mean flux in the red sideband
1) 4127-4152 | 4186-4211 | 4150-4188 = -0.013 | 17.2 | 16.8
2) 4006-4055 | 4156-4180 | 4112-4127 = -0.050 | 16.7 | 17.3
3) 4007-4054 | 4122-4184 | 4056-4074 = 0.059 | 16.7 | 17.3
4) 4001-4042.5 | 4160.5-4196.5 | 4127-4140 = -0.018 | 16.8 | 17.1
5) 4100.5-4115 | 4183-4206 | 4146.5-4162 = -0.063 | 16.3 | 16.6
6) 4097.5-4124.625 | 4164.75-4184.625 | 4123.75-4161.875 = -0.026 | 16.6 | 17.1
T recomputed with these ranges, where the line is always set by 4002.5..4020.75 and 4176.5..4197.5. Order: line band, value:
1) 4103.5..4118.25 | -0.04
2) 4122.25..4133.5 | -0.03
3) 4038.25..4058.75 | 0.00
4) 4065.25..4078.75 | 0.05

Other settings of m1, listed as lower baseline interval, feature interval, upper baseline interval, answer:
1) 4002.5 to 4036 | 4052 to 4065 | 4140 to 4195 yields 0.4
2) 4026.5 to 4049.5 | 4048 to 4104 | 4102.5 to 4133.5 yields 1.4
